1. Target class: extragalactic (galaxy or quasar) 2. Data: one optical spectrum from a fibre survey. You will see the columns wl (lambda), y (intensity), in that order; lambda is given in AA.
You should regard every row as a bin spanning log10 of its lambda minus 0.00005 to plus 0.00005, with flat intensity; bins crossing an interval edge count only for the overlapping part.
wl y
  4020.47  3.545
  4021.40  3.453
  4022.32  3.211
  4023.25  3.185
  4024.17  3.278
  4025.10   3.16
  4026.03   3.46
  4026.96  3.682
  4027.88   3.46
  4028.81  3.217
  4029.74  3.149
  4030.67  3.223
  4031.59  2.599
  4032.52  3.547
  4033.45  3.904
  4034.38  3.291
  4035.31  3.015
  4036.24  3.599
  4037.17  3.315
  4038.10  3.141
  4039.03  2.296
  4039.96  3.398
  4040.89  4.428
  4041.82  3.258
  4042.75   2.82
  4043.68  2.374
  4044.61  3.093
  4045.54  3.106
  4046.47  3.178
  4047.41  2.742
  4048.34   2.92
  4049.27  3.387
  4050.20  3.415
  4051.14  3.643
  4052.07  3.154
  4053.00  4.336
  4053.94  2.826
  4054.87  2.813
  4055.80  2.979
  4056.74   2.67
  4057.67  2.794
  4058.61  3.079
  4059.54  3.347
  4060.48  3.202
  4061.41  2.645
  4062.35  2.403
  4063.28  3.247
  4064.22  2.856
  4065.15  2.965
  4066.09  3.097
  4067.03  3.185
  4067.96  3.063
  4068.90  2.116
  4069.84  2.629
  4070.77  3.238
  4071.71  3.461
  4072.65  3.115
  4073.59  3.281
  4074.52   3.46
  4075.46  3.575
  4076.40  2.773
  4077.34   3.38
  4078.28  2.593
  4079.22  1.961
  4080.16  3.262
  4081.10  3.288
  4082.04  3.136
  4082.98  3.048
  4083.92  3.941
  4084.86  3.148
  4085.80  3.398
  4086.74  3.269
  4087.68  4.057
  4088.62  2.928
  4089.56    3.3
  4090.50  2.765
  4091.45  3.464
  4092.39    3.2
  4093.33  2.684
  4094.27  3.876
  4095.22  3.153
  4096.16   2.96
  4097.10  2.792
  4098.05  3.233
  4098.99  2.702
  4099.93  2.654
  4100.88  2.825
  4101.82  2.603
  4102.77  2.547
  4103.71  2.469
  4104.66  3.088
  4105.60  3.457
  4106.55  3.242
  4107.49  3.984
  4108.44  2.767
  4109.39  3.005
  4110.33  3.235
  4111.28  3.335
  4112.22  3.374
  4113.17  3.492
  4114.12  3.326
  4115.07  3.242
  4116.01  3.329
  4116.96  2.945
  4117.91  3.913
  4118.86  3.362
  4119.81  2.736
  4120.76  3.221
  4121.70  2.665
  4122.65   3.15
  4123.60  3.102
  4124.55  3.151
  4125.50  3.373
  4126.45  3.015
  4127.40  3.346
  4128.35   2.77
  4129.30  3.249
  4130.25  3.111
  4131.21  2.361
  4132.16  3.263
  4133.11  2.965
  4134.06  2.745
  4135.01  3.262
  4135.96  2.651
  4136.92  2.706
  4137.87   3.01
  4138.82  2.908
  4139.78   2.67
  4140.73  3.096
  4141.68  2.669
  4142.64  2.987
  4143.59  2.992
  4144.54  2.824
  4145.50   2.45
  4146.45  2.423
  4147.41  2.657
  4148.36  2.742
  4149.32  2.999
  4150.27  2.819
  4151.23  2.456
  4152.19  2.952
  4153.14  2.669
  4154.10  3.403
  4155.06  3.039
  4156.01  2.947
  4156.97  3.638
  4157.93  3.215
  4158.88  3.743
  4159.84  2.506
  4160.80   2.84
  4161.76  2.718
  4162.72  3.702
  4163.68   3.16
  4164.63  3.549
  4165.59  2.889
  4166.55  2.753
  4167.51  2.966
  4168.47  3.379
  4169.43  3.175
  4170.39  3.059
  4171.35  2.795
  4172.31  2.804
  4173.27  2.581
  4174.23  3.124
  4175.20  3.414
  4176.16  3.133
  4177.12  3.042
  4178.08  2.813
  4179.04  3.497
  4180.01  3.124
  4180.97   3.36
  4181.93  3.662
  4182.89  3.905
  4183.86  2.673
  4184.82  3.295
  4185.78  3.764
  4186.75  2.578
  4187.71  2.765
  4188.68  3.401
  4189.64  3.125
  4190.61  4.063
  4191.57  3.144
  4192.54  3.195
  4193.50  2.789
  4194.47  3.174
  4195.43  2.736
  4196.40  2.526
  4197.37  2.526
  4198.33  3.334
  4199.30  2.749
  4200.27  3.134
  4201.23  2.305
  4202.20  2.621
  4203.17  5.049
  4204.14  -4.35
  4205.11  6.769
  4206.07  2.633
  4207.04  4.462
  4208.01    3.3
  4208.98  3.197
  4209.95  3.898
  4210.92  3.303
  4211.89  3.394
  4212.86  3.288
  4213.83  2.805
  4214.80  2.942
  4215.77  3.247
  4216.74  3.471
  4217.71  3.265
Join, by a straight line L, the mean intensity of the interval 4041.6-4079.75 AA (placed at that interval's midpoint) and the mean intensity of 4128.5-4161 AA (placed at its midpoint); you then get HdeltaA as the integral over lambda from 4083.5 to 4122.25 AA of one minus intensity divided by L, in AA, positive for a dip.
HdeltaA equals -2.5 AA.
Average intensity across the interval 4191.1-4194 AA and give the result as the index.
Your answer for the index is 3.04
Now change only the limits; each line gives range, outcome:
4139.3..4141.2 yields 2.88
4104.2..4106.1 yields 3.27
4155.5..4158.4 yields 3.27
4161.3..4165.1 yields 3.29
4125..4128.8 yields 3.13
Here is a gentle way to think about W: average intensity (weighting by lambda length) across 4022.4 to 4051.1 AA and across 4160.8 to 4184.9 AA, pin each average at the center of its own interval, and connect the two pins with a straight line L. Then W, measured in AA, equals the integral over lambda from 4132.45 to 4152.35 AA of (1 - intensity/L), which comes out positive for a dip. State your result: 2.2 AA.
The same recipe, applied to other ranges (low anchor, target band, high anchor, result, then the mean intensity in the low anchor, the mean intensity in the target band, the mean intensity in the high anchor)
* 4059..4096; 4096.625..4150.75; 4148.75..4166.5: 1.47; 3.11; 3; 3.06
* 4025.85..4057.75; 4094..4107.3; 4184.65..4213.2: 0.75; 3.21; 2.98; 3.07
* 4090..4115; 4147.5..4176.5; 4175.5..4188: 1.35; 3.09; 3.03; 3.21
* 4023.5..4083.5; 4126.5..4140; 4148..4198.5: 0.71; 3.13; 2.94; 3.09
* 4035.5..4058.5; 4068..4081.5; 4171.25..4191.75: 0.64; 3.15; 3.01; 3.19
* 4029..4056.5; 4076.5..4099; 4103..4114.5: 0.43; 3.2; 3.15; 3.22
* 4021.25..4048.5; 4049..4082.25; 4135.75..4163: 0.76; 3.22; 3.06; 2.91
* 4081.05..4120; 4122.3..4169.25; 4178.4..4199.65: 2.73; 3.18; 2.98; 3.15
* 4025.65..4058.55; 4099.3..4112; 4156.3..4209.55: 0.52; 3.2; 3.02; 3.08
